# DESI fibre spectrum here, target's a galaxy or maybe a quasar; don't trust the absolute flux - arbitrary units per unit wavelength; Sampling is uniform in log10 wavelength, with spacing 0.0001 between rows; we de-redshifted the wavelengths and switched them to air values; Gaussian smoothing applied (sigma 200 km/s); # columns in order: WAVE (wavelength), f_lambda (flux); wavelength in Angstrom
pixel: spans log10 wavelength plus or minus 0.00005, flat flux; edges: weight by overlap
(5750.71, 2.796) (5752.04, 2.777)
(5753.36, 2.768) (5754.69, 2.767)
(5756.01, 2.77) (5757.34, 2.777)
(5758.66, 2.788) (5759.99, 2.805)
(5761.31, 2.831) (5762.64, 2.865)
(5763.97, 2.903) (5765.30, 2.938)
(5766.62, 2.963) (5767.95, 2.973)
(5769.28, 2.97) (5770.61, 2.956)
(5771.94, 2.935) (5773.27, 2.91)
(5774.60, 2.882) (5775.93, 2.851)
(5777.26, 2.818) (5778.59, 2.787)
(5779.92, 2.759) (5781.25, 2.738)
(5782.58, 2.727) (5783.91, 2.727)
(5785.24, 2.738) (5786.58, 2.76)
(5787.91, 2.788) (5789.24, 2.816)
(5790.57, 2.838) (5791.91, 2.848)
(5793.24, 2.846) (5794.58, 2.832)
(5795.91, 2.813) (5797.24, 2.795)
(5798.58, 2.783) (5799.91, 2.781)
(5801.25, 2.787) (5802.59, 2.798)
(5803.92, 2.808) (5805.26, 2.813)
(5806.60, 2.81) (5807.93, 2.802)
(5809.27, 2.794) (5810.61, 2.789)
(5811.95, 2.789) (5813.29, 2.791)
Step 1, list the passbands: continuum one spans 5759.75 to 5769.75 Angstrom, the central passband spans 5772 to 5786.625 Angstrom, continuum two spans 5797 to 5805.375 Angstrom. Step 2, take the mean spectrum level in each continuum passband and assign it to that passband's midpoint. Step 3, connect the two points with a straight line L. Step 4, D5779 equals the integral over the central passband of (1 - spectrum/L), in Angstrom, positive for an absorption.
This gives 0.33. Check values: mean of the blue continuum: 2.91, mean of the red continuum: 2.79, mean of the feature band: 2.8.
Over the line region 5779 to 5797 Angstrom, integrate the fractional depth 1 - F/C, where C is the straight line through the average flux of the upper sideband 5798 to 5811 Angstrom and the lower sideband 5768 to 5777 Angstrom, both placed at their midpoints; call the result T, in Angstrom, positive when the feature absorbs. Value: 0.4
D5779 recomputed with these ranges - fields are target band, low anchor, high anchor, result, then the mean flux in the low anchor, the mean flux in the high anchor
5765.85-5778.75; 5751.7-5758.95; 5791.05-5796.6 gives -0.5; 2.78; 2.83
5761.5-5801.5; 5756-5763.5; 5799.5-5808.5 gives -0.5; 2.81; 2.8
